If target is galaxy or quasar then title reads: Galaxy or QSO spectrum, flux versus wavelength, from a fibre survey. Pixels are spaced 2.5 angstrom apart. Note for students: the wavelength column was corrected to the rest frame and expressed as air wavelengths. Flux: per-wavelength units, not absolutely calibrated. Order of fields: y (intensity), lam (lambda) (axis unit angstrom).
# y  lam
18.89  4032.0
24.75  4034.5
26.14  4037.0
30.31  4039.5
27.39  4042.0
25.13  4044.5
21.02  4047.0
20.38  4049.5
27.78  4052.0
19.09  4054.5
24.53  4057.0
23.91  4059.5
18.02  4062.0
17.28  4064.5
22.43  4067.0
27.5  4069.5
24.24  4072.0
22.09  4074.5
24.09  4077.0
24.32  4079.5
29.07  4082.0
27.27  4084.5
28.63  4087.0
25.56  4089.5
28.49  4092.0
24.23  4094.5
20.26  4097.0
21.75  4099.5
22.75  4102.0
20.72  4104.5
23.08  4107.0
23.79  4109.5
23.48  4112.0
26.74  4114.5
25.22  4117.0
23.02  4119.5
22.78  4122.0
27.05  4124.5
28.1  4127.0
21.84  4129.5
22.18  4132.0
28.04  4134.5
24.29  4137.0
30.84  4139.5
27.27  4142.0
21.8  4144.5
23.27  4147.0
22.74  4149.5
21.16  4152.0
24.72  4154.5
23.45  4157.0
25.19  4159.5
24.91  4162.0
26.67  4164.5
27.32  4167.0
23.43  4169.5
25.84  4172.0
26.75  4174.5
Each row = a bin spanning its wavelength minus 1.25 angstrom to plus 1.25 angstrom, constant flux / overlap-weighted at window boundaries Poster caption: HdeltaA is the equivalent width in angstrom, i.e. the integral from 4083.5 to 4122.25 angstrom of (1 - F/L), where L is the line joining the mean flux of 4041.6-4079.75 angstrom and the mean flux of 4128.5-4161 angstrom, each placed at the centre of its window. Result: -1.0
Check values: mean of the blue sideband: 22.9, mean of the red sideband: 24.4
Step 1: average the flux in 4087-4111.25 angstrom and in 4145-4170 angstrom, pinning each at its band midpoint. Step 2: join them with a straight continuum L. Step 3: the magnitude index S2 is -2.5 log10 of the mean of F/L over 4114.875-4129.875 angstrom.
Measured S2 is -0.047 mag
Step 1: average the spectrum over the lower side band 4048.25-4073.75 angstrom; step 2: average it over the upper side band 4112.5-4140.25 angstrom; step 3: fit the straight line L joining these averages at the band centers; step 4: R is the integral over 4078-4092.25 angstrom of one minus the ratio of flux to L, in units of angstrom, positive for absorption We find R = -2.1 angstrom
